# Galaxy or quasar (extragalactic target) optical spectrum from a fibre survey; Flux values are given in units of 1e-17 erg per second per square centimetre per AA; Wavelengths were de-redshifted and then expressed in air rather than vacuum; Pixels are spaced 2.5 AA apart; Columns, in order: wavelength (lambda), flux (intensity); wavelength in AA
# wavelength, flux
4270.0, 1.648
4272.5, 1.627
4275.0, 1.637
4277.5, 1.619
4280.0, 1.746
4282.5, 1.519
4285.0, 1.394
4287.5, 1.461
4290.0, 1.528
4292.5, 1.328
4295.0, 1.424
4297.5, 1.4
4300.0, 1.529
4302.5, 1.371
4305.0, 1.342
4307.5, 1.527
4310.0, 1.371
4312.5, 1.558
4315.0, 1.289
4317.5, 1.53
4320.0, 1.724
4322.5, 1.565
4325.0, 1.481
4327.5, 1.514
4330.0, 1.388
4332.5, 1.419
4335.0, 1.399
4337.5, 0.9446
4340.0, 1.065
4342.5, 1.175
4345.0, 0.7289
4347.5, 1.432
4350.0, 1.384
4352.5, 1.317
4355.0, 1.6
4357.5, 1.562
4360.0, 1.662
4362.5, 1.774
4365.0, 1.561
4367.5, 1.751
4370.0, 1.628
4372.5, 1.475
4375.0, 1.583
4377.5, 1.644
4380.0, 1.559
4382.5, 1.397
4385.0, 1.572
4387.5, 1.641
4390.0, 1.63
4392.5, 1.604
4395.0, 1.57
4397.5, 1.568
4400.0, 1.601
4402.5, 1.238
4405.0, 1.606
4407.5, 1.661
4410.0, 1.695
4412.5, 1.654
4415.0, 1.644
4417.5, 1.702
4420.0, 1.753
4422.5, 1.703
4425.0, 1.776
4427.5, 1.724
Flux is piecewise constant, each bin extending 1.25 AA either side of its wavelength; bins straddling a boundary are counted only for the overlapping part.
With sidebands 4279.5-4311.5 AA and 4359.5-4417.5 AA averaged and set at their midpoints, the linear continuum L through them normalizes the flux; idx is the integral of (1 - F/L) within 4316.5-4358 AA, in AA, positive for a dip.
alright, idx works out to 4.2 AA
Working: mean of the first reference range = 1.45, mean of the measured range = 1.36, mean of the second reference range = 1.6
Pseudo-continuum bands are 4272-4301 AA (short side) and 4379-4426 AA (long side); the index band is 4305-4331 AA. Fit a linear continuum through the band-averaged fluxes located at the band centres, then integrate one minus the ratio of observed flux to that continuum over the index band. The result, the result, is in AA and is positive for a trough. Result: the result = 0.9 AA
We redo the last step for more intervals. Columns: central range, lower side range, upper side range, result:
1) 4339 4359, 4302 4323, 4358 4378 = 3.7 AA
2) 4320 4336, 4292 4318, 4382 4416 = -0.2 AA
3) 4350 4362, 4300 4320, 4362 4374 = 0.4 AA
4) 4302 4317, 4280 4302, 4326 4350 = -0.5 AA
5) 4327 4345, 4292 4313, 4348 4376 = 3.4 AA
